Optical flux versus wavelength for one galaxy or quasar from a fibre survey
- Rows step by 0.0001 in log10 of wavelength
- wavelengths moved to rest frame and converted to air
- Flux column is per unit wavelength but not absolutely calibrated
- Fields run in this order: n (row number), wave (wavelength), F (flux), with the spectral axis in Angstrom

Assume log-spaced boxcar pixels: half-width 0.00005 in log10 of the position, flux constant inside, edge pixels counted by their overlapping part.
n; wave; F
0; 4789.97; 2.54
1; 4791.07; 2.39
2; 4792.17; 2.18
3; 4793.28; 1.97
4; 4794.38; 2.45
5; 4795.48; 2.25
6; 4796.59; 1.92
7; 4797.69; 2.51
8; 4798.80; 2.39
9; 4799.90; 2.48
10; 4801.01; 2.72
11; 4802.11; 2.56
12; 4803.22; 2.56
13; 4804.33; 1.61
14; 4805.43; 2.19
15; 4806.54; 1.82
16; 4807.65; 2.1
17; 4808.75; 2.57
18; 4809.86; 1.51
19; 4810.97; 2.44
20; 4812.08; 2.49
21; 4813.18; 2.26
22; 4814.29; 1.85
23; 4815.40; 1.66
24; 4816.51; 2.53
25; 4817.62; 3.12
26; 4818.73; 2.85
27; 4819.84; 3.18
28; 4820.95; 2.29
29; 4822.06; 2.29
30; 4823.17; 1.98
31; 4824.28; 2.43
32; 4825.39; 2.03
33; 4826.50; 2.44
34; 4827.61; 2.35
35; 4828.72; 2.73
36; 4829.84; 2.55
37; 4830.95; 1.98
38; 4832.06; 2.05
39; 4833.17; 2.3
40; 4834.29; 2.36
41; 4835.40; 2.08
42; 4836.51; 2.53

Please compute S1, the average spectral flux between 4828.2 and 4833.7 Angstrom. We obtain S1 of 2.32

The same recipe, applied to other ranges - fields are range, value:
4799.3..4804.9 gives 2.39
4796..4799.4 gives 2.28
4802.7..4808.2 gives 2.05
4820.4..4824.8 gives 2.25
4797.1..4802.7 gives 2.53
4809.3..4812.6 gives 2.14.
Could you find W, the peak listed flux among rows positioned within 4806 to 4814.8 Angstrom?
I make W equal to 2.57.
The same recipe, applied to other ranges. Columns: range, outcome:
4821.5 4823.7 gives 2.29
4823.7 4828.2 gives 2.44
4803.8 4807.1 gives 2.19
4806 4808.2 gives 2.1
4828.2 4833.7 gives 2.73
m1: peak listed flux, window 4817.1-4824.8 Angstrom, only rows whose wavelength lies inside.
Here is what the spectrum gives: 3.18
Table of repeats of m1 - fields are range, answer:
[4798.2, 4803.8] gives 2.72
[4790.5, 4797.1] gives 2.45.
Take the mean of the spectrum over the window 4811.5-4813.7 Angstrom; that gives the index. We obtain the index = 2.38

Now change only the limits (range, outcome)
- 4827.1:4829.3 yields 2.54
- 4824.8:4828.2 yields 2.28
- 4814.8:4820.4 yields 2.66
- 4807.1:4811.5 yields 2.15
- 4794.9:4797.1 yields 2.09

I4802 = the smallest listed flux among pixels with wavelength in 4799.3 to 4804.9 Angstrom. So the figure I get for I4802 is 1.61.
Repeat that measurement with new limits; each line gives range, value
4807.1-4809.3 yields 2.1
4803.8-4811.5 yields 1.51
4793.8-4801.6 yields 1.92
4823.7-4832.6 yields 1.98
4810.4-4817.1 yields 1.66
